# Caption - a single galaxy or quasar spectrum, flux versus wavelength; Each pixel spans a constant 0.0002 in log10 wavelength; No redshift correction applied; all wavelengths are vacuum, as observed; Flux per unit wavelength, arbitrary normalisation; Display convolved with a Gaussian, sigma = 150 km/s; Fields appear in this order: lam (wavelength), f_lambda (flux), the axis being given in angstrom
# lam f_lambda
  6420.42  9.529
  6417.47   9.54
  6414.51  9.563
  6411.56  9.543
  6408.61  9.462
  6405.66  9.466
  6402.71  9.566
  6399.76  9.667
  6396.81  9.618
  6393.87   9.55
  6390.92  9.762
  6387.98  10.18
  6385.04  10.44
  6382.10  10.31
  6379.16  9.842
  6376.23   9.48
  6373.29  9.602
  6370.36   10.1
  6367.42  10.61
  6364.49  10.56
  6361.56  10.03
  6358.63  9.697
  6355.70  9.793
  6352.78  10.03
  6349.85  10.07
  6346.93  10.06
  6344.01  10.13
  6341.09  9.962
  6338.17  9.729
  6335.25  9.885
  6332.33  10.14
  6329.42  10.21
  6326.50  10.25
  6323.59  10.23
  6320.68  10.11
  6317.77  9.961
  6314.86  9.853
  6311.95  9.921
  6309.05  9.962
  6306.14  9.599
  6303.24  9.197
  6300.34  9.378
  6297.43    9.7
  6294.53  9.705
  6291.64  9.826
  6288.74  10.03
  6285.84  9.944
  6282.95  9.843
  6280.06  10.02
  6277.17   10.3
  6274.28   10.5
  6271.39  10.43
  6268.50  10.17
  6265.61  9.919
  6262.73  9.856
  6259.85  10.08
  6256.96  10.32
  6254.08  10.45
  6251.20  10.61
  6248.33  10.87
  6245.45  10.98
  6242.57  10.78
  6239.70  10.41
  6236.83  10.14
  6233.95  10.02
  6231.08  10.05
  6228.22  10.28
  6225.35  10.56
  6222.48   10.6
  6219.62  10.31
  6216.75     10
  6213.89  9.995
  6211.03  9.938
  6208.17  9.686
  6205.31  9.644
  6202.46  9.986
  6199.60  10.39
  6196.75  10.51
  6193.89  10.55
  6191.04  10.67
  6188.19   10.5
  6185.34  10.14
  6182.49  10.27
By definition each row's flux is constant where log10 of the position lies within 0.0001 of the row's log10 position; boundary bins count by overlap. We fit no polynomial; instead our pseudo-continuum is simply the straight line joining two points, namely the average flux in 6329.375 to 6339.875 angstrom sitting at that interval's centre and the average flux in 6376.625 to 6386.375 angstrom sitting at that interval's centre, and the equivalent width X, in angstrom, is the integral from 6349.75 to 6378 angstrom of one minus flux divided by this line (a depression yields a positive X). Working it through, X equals 0.2 angstrom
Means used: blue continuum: 9.96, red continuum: 10.1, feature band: 9.99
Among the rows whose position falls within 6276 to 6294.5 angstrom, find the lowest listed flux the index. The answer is 9.826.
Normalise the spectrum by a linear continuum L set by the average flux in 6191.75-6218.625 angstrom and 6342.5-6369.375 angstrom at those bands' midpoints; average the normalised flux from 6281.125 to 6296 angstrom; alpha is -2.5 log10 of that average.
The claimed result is 0.02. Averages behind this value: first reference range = 10.1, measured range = 9.88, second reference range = 10.1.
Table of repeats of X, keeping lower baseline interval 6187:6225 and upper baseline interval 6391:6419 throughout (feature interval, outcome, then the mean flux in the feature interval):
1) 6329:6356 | -0.6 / 10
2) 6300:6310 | 0.4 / 9.53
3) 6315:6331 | -0.5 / 10.1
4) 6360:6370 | -0.7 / 10.4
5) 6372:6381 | 0.0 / 9.67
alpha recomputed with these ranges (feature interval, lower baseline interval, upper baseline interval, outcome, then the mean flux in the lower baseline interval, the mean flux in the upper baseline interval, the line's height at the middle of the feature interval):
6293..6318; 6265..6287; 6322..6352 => 0.05 mag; 10.2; 10.1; 10.1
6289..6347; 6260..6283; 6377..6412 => 0.01 mag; 10.1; 9.79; 10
